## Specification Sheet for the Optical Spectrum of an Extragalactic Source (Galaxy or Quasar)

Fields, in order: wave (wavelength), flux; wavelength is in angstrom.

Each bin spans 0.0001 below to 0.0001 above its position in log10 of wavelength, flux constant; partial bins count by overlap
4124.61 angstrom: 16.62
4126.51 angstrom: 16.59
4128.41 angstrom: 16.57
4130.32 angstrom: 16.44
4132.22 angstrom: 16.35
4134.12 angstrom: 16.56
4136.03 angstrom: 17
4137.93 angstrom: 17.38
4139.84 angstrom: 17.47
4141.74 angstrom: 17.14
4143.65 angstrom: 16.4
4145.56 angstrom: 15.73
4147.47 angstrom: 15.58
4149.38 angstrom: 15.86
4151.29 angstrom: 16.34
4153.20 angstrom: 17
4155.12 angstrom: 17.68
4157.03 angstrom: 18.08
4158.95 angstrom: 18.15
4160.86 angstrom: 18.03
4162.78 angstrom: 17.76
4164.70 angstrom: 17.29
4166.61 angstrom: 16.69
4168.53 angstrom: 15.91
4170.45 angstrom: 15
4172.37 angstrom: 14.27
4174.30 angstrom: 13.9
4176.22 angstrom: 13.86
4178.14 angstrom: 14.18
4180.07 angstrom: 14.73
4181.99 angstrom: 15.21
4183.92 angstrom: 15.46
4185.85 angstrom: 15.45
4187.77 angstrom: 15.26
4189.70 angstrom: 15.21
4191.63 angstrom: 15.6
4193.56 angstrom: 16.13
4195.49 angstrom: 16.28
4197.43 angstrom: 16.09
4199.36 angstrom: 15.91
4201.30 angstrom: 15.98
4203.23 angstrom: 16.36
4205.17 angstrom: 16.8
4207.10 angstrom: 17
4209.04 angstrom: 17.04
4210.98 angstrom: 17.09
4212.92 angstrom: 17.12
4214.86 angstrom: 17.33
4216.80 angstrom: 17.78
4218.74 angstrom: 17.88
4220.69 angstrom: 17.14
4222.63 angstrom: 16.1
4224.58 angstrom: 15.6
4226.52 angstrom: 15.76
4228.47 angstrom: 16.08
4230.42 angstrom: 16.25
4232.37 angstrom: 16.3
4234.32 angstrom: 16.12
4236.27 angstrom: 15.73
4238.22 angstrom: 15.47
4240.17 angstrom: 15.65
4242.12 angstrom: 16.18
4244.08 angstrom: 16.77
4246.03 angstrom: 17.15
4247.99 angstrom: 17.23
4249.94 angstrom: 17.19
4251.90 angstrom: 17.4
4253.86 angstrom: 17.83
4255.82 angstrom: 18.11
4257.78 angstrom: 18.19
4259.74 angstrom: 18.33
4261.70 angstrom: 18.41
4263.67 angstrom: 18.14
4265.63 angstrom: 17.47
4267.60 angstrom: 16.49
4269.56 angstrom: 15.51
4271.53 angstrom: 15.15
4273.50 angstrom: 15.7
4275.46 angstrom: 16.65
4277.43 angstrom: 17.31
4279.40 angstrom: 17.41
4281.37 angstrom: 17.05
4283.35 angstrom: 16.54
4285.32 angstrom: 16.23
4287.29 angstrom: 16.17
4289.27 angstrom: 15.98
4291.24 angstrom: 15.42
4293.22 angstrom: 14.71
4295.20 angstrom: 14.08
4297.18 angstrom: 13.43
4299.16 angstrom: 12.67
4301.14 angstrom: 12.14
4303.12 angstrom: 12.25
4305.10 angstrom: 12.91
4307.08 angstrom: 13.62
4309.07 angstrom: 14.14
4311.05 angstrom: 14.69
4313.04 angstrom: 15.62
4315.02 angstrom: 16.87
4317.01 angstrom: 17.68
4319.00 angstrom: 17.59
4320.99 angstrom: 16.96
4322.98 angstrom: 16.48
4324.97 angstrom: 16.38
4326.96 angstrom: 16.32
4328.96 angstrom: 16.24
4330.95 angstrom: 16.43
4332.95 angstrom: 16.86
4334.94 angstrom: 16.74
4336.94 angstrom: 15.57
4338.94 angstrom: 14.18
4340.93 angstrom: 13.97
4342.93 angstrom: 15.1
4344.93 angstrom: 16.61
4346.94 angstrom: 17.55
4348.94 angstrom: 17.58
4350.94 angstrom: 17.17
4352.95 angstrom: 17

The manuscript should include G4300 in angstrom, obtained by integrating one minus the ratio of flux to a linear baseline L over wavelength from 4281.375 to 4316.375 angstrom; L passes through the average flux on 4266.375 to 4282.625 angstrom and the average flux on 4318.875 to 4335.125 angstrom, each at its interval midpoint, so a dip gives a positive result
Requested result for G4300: 3.9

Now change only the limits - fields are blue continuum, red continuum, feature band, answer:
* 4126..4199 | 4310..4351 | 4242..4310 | 1.08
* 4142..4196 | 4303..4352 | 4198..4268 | -4.09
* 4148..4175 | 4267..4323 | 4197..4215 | -0.53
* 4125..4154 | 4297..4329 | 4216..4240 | -0.78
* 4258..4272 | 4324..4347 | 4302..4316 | 1.81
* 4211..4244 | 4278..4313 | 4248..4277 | -3.04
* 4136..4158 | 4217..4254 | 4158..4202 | 2.48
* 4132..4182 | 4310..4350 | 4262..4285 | -0.61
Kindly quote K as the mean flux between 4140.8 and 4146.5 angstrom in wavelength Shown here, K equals 16.4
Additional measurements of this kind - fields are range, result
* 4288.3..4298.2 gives 14.7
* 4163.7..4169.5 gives 16.6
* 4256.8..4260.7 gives 18.3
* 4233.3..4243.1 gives 15.8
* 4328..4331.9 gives 16.4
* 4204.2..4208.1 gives 16.9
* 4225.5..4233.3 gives 16.1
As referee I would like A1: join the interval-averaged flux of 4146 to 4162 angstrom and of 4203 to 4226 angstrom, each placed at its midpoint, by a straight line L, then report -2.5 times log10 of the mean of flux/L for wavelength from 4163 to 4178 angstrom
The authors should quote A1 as 0.11 mag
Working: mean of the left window 17.1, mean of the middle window 15.3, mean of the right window 16.9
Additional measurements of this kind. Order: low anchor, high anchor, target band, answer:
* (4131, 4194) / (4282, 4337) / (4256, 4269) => -0.140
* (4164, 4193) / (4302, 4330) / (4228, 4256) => -0.084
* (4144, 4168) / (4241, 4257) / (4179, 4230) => 0.057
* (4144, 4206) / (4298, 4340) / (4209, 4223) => -0.094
